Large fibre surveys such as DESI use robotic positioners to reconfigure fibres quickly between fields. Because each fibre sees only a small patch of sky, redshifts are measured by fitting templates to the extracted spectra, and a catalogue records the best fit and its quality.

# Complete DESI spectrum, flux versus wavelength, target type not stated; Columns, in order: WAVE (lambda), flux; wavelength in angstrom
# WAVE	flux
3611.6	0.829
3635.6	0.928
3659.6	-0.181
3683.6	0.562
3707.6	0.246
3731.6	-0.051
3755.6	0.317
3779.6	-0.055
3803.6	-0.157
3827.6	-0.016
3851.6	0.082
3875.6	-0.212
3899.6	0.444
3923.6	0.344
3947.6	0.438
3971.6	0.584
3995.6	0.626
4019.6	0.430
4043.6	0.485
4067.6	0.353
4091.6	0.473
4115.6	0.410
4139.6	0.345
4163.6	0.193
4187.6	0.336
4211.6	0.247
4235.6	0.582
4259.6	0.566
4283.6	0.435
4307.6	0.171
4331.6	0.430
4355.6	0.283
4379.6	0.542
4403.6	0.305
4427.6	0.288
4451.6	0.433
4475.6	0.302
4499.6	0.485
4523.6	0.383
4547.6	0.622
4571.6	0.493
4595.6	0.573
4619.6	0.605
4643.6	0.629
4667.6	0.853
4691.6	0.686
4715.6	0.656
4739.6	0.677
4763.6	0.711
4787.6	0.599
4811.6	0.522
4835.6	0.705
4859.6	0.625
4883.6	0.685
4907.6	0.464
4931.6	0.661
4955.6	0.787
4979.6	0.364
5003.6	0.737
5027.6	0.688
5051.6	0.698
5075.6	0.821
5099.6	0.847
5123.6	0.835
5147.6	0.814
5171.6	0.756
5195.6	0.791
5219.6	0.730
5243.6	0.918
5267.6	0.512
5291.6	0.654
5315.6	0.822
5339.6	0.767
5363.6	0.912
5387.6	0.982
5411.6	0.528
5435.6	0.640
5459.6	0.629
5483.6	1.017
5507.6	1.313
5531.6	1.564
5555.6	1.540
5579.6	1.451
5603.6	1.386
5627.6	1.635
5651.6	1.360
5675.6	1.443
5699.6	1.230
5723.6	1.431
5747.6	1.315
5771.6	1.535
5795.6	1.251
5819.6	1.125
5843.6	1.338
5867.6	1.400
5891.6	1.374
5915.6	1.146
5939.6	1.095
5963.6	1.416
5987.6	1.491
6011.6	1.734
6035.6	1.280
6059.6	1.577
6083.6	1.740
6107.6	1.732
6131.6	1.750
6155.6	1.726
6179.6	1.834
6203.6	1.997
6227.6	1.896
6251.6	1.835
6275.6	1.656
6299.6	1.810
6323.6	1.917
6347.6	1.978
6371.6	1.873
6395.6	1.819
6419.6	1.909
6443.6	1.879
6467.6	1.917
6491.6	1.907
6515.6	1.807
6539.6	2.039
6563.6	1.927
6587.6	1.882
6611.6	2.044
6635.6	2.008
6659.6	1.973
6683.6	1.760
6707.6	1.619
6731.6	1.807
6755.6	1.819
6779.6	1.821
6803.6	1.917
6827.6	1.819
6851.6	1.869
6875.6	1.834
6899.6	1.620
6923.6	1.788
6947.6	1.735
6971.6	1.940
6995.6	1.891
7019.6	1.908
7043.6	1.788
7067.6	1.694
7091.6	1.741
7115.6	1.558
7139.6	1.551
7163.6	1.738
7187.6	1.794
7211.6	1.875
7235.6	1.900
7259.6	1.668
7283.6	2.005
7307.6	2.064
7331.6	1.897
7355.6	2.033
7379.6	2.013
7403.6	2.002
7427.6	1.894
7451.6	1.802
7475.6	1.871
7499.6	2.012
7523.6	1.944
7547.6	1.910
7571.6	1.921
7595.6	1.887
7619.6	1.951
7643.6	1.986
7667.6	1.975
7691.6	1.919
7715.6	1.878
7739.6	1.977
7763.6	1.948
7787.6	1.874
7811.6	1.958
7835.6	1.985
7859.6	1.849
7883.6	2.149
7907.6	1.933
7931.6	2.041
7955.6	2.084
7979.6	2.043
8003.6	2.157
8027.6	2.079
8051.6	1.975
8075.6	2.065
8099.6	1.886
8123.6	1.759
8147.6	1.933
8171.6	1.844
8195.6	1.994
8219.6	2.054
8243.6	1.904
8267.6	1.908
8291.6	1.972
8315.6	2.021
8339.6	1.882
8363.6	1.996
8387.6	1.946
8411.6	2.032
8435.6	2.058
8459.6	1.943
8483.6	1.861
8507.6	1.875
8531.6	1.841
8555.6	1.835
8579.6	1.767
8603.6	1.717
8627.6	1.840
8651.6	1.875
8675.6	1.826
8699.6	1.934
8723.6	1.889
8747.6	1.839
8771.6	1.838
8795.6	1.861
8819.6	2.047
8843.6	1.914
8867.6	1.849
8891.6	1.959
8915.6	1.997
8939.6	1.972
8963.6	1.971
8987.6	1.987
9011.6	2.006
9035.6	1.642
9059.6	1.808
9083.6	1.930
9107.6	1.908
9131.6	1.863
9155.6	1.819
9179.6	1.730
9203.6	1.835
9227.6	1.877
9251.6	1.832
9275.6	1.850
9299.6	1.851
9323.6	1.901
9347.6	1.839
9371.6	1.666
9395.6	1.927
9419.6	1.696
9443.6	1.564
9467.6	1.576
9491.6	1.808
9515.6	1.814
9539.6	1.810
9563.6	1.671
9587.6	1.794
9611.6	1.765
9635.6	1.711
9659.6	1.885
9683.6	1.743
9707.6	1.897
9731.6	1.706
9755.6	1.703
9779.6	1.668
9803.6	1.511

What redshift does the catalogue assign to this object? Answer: 0.377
